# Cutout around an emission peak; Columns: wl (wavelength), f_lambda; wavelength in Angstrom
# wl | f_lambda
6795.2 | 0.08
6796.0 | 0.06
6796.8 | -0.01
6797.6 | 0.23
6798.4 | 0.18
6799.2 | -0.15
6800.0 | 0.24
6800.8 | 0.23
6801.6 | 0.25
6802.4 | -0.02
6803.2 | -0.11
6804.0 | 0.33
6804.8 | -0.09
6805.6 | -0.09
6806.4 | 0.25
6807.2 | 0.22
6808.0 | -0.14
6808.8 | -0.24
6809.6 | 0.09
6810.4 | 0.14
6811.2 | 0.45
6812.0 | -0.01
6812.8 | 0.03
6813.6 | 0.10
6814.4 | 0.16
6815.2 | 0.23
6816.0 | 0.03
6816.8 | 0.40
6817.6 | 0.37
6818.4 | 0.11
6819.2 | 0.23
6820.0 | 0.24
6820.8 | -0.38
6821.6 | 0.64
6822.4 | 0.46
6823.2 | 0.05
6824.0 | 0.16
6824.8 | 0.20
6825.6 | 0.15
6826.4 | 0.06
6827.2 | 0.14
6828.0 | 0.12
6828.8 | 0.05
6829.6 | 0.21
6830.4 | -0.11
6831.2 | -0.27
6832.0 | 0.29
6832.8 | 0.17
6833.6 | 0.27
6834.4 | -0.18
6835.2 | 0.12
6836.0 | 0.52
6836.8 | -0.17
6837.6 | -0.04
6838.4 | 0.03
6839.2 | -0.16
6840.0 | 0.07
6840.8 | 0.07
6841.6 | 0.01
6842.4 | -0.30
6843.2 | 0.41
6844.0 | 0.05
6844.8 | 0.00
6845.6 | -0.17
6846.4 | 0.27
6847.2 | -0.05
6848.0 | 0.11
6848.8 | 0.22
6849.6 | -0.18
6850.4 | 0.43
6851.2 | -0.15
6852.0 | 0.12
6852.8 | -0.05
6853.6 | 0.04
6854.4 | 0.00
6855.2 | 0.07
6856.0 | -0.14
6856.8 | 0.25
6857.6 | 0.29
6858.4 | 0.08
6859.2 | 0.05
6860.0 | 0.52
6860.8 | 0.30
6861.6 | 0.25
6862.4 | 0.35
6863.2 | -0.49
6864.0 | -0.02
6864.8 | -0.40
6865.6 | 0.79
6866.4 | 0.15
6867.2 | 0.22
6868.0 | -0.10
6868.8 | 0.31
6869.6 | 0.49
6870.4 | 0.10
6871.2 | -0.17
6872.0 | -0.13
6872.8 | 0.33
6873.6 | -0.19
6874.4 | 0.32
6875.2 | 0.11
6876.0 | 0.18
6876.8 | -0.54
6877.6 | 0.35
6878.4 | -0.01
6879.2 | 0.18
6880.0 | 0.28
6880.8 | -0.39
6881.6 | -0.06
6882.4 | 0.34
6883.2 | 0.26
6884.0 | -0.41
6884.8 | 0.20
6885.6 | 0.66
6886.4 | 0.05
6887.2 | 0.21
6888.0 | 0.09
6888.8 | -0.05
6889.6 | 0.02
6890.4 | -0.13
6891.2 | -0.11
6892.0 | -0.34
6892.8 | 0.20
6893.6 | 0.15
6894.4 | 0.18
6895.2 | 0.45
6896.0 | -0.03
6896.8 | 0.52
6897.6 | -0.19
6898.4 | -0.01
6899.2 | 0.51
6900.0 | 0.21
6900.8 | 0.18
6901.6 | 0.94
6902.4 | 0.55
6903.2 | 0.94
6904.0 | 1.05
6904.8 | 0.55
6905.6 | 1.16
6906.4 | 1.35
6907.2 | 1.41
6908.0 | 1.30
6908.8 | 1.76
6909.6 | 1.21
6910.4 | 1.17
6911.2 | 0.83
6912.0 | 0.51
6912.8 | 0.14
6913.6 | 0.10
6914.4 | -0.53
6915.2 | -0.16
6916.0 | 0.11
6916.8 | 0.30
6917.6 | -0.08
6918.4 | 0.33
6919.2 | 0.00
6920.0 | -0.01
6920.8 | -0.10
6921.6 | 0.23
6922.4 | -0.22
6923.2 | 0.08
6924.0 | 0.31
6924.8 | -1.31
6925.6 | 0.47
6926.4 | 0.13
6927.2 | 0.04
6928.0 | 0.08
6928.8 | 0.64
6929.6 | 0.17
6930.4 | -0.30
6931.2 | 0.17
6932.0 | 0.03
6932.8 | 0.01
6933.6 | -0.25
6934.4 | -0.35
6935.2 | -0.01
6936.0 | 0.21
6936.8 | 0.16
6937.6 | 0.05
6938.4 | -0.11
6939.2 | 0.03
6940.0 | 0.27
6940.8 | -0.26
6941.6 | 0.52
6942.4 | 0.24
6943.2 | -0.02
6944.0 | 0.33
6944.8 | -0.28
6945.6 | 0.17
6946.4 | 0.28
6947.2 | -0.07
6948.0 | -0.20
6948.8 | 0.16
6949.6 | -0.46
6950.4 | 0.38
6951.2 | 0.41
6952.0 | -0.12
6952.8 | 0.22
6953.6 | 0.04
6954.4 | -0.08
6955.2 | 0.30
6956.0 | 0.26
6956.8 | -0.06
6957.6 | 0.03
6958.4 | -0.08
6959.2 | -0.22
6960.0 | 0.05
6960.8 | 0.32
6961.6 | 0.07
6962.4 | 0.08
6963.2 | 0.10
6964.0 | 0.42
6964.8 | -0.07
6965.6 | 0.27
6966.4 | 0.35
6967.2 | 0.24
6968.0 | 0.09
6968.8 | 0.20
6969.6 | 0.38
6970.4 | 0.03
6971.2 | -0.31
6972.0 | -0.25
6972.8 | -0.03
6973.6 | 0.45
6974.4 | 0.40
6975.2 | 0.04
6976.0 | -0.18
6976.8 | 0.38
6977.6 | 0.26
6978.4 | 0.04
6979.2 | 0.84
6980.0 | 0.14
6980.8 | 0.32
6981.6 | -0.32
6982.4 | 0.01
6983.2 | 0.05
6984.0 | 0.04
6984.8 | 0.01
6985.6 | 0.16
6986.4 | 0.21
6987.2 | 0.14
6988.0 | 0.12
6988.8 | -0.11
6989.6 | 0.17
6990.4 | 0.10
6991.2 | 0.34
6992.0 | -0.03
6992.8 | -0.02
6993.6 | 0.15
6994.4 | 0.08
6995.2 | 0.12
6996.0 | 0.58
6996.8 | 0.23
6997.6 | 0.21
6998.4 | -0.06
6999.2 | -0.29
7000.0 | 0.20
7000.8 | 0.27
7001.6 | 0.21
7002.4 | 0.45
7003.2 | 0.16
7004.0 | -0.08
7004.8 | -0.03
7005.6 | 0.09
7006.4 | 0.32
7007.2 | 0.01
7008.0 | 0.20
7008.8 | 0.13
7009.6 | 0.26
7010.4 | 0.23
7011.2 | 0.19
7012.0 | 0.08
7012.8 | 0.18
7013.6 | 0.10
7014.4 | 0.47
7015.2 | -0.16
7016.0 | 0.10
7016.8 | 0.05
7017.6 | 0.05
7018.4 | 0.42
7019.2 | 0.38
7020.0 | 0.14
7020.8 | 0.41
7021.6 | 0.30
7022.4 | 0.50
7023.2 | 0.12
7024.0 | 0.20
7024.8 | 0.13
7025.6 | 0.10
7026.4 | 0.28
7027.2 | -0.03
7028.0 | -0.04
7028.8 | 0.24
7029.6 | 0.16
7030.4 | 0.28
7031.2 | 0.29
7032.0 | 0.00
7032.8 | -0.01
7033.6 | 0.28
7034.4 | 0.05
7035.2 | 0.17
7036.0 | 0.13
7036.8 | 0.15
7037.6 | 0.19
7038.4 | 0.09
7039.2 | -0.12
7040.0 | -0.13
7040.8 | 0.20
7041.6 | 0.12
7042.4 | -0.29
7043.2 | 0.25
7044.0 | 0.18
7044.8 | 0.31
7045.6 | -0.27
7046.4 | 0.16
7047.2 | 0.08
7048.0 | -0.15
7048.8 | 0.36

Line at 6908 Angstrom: [O II] 3727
